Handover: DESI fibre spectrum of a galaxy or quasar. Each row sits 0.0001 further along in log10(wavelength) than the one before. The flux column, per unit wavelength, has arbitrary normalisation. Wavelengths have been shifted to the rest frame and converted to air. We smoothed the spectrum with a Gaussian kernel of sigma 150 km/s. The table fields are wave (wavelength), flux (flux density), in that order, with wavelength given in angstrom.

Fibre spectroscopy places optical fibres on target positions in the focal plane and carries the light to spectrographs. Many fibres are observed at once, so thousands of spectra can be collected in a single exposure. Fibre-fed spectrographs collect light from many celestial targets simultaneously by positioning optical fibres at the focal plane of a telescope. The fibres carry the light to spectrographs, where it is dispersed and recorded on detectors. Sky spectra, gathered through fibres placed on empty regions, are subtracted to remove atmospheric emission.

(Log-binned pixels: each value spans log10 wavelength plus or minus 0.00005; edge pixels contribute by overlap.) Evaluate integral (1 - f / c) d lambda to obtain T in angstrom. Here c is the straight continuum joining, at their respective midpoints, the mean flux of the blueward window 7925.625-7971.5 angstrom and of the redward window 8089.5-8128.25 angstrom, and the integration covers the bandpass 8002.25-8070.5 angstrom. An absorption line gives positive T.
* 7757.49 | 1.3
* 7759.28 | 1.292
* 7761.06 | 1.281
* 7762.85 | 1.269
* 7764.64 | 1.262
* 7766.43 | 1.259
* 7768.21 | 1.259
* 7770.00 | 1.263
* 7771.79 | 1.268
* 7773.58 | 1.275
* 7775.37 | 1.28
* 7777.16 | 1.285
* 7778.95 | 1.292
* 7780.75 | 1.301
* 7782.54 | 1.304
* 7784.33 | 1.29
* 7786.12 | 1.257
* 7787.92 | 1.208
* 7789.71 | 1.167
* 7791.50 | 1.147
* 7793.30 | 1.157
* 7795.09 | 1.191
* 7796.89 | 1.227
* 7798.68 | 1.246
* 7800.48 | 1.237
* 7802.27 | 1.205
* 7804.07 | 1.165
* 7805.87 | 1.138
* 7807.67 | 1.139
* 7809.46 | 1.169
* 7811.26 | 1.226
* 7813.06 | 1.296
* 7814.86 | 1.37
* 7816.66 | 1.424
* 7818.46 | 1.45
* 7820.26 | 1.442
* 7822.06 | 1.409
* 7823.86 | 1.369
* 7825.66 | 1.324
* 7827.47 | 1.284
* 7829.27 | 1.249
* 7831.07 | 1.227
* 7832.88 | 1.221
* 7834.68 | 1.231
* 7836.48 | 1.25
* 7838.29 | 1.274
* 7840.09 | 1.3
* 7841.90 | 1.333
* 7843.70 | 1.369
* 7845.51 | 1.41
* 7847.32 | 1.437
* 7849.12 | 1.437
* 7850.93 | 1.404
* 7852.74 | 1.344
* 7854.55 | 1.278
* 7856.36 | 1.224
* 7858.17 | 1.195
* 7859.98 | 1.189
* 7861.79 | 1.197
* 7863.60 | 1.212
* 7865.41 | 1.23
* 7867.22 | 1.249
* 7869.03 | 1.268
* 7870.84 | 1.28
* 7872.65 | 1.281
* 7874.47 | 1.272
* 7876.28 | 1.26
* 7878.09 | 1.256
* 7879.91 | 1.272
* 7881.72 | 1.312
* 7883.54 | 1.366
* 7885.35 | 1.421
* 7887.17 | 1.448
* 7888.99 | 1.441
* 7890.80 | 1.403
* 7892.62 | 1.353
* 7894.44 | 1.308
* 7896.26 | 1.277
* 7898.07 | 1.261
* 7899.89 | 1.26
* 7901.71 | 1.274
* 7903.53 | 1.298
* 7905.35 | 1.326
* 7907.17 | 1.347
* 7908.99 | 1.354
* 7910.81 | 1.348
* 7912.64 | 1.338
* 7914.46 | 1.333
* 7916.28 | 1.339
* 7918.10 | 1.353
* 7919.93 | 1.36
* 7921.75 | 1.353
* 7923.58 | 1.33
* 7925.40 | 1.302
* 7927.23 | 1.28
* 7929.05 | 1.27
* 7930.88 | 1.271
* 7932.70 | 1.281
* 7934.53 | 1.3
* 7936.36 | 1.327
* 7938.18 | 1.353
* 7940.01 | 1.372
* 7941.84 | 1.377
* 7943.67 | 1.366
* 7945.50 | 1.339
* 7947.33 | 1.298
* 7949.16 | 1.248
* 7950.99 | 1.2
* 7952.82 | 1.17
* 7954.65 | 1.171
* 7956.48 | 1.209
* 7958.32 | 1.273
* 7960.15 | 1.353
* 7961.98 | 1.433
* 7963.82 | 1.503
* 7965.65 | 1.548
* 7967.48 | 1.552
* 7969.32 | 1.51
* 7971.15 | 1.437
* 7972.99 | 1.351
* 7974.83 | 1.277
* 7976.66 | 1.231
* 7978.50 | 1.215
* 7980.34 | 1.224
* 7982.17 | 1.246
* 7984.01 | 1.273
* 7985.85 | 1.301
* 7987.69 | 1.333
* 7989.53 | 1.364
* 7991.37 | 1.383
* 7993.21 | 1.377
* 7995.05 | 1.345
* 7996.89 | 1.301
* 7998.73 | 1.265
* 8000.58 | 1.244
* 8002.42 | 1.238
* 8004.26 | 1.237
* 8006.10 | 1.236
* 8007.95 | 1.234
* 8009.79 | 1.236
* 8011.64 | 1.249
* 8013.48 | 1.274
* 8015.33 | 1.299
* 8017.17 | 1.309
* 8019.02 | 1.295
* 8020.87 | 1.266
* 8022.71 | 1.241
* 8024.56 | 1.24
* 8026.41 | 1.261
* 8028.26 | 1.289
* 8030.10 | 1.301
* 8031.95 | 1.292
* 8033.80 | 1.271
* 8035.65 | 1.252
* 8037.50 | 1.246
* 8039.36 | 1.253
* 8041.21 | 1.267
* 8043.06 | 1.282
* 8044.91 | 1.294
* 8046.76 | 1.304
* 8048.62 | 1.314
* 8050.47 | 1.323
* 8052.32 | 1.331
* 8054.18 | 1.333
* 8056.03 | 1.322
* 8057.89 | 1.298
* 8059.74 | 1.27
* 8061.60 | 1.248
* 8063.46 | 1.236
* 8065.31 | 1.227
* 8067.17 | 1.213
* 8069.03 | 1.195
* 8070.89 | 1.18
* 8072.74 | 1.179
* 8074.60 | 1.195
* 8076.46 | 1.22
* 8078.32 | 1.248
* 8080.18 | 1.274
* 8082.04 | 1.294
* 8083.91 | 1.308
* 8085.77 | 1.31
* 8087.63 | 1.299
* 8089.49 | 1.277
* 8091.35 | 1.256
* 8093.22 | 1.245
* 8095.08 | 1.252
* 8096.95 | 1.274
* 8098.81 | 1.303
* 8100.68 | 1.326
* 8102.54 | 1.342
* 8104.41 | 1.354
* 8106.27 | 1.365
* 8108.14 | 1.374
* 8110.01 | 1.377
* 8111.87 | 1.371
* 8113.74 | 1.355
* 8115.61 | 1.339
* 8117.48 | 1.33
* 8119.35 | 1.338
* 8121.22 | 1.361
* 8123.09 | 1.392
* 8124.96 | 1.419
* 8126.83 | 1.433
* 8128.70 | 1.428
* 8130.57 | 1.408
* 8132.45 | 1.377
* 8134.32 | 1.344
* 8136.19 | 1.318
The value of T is 3.52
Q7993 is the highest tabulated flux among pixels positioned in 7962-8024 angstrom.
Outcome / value 1.552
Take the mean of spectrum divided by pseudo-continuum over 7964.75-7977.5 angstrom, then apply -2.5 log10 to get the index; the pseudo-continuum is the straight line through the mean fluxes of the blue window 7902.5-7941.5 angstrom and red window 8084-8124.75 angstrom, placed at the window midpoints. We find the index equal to -0.07 mag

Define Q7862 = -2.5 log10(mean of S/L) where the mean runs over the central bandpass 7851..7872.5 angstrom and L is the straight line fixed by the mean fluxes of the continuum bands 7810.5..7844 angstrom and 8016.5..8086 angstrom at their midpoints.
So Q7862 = 0.05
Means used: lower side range 1.32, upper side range 1.27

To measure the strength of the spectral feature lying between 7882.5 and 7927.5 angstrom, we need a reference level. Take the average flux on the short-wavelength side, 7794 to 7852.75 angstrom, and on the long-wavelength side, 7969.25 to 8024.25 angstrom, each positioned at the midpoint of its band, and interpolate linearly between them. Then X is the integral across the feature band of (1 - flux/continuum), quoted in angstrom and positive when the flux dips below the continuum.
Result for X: -1.64 angstrom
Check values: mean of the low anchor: 1.3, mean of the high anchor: 1.29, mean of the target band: 1.34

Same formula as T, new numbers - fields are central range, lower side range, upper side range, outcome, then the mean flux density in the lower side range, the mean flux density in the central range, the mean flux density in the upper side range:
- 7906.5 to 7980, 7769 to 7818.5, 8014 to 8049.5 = -3.8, 1.25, 1.33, 1.28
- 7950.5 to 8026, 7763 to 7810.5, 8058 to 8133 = -1.5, 1.23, 1.3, 1.3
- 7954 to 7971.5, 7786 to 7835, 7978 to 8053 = -1.7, 1.26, 1.4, 1.28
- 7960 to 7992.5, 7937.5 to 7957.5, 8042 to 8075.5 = -2.2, 1.28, 1.36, 1.26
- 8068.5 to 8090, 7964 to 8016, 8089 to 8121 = 1.2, 1.32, 1.25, 1.32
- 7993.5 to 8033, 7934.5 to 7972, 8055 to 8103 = 1.1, 1.35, 1.27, 1.26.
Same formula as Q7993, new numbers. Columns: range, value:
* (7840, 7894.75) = 1.448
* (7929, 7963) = 1.433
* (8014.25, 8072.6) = 1.333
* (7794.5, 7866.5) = 1.45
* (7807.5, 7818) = 1.424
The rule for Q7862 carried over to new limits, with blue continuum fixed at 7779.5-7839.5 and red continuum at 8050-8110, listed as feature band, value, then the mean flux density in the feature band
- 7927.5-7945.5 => -0.05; 1.32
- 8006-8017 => 0.01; 1.26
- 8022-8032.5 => 0.00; 1.27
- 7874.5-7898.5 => -0.06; 1.34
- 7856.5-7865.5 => 0.05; 1.2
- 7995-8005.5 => 0.01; 1.26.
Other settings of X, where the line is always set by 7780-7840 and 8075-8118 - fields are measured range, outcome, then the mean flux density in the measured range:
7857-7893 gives -0.6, 1.29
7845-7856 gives -0.9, 1.38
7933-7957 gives -0.1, 1.29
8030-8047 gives 0.3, 1.27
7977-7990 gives 0.1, 1.27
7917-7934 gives -0.4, 1.31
